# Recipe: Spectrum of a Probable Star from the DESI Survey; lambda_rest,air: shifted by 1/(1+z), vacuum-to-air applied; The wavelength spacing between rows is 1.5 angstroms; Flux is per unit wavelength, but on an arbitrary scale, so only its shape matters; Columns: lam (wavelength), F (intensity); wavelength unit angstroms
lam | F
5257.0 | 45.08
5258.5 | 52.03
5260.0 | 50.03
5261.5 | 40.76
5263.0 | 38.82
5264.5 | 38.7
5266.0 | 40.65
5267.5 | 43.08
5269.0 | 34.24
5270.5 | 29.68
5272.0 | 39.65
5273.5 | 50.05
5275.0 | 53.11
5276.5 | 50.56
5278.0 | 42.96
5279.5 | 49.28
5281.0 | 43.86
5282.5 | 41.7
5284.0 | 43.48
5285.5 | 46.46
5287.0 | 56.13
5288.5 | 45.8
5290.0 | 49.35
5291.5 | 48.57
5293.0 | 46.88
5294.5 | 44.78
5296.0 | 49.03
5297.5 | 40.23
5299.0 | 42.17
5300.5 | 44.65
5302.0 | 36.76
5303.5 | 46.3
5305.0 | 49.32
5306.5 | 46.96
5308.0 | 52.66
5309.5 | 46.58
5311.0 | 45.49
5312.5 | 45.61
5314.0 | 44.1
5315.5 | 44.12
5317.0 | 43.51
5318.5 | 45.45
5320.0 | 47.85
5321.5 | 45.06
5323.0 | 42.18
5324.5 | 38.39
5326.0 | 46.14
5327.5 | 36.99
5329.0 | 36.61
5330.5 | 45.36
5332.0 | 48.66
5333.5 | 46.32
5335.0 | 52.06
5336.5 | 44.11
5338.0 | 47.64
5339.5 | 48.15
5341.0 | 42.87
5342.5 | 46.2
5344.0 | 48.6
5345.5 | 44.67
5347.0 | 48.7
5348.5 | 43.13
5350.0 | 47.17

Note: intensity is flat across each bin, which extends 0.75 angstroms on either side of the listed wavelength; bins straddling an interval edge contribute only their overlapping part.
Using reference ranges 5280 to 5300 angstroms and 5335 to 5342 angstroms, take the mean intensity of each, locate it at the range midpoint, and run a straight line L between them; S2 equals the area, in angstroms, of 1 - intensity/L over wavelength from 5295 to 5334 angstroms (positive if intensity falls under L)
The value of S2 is 1.5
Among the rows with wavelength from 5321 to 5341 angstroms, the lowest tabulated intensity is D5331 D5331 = 36.61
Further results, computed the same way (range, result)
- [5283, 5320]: 36.76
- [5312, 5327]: 38.39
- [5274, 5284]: 41.7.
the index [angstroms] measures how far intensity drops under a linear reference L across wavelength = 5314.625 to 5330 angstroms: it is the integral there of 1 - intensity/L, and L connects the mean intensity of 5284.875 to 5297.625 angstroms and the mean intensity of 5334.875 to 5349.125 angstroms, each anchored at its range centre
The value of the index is 1.4 angstroms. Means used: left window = 47.8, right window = 46.4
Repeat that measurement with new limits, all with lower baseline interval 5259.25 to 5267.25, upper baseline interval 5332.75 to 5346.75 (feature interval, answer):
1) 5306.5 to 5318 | -0.3 angstroms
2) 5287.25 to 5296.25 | -0.8 angstroms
